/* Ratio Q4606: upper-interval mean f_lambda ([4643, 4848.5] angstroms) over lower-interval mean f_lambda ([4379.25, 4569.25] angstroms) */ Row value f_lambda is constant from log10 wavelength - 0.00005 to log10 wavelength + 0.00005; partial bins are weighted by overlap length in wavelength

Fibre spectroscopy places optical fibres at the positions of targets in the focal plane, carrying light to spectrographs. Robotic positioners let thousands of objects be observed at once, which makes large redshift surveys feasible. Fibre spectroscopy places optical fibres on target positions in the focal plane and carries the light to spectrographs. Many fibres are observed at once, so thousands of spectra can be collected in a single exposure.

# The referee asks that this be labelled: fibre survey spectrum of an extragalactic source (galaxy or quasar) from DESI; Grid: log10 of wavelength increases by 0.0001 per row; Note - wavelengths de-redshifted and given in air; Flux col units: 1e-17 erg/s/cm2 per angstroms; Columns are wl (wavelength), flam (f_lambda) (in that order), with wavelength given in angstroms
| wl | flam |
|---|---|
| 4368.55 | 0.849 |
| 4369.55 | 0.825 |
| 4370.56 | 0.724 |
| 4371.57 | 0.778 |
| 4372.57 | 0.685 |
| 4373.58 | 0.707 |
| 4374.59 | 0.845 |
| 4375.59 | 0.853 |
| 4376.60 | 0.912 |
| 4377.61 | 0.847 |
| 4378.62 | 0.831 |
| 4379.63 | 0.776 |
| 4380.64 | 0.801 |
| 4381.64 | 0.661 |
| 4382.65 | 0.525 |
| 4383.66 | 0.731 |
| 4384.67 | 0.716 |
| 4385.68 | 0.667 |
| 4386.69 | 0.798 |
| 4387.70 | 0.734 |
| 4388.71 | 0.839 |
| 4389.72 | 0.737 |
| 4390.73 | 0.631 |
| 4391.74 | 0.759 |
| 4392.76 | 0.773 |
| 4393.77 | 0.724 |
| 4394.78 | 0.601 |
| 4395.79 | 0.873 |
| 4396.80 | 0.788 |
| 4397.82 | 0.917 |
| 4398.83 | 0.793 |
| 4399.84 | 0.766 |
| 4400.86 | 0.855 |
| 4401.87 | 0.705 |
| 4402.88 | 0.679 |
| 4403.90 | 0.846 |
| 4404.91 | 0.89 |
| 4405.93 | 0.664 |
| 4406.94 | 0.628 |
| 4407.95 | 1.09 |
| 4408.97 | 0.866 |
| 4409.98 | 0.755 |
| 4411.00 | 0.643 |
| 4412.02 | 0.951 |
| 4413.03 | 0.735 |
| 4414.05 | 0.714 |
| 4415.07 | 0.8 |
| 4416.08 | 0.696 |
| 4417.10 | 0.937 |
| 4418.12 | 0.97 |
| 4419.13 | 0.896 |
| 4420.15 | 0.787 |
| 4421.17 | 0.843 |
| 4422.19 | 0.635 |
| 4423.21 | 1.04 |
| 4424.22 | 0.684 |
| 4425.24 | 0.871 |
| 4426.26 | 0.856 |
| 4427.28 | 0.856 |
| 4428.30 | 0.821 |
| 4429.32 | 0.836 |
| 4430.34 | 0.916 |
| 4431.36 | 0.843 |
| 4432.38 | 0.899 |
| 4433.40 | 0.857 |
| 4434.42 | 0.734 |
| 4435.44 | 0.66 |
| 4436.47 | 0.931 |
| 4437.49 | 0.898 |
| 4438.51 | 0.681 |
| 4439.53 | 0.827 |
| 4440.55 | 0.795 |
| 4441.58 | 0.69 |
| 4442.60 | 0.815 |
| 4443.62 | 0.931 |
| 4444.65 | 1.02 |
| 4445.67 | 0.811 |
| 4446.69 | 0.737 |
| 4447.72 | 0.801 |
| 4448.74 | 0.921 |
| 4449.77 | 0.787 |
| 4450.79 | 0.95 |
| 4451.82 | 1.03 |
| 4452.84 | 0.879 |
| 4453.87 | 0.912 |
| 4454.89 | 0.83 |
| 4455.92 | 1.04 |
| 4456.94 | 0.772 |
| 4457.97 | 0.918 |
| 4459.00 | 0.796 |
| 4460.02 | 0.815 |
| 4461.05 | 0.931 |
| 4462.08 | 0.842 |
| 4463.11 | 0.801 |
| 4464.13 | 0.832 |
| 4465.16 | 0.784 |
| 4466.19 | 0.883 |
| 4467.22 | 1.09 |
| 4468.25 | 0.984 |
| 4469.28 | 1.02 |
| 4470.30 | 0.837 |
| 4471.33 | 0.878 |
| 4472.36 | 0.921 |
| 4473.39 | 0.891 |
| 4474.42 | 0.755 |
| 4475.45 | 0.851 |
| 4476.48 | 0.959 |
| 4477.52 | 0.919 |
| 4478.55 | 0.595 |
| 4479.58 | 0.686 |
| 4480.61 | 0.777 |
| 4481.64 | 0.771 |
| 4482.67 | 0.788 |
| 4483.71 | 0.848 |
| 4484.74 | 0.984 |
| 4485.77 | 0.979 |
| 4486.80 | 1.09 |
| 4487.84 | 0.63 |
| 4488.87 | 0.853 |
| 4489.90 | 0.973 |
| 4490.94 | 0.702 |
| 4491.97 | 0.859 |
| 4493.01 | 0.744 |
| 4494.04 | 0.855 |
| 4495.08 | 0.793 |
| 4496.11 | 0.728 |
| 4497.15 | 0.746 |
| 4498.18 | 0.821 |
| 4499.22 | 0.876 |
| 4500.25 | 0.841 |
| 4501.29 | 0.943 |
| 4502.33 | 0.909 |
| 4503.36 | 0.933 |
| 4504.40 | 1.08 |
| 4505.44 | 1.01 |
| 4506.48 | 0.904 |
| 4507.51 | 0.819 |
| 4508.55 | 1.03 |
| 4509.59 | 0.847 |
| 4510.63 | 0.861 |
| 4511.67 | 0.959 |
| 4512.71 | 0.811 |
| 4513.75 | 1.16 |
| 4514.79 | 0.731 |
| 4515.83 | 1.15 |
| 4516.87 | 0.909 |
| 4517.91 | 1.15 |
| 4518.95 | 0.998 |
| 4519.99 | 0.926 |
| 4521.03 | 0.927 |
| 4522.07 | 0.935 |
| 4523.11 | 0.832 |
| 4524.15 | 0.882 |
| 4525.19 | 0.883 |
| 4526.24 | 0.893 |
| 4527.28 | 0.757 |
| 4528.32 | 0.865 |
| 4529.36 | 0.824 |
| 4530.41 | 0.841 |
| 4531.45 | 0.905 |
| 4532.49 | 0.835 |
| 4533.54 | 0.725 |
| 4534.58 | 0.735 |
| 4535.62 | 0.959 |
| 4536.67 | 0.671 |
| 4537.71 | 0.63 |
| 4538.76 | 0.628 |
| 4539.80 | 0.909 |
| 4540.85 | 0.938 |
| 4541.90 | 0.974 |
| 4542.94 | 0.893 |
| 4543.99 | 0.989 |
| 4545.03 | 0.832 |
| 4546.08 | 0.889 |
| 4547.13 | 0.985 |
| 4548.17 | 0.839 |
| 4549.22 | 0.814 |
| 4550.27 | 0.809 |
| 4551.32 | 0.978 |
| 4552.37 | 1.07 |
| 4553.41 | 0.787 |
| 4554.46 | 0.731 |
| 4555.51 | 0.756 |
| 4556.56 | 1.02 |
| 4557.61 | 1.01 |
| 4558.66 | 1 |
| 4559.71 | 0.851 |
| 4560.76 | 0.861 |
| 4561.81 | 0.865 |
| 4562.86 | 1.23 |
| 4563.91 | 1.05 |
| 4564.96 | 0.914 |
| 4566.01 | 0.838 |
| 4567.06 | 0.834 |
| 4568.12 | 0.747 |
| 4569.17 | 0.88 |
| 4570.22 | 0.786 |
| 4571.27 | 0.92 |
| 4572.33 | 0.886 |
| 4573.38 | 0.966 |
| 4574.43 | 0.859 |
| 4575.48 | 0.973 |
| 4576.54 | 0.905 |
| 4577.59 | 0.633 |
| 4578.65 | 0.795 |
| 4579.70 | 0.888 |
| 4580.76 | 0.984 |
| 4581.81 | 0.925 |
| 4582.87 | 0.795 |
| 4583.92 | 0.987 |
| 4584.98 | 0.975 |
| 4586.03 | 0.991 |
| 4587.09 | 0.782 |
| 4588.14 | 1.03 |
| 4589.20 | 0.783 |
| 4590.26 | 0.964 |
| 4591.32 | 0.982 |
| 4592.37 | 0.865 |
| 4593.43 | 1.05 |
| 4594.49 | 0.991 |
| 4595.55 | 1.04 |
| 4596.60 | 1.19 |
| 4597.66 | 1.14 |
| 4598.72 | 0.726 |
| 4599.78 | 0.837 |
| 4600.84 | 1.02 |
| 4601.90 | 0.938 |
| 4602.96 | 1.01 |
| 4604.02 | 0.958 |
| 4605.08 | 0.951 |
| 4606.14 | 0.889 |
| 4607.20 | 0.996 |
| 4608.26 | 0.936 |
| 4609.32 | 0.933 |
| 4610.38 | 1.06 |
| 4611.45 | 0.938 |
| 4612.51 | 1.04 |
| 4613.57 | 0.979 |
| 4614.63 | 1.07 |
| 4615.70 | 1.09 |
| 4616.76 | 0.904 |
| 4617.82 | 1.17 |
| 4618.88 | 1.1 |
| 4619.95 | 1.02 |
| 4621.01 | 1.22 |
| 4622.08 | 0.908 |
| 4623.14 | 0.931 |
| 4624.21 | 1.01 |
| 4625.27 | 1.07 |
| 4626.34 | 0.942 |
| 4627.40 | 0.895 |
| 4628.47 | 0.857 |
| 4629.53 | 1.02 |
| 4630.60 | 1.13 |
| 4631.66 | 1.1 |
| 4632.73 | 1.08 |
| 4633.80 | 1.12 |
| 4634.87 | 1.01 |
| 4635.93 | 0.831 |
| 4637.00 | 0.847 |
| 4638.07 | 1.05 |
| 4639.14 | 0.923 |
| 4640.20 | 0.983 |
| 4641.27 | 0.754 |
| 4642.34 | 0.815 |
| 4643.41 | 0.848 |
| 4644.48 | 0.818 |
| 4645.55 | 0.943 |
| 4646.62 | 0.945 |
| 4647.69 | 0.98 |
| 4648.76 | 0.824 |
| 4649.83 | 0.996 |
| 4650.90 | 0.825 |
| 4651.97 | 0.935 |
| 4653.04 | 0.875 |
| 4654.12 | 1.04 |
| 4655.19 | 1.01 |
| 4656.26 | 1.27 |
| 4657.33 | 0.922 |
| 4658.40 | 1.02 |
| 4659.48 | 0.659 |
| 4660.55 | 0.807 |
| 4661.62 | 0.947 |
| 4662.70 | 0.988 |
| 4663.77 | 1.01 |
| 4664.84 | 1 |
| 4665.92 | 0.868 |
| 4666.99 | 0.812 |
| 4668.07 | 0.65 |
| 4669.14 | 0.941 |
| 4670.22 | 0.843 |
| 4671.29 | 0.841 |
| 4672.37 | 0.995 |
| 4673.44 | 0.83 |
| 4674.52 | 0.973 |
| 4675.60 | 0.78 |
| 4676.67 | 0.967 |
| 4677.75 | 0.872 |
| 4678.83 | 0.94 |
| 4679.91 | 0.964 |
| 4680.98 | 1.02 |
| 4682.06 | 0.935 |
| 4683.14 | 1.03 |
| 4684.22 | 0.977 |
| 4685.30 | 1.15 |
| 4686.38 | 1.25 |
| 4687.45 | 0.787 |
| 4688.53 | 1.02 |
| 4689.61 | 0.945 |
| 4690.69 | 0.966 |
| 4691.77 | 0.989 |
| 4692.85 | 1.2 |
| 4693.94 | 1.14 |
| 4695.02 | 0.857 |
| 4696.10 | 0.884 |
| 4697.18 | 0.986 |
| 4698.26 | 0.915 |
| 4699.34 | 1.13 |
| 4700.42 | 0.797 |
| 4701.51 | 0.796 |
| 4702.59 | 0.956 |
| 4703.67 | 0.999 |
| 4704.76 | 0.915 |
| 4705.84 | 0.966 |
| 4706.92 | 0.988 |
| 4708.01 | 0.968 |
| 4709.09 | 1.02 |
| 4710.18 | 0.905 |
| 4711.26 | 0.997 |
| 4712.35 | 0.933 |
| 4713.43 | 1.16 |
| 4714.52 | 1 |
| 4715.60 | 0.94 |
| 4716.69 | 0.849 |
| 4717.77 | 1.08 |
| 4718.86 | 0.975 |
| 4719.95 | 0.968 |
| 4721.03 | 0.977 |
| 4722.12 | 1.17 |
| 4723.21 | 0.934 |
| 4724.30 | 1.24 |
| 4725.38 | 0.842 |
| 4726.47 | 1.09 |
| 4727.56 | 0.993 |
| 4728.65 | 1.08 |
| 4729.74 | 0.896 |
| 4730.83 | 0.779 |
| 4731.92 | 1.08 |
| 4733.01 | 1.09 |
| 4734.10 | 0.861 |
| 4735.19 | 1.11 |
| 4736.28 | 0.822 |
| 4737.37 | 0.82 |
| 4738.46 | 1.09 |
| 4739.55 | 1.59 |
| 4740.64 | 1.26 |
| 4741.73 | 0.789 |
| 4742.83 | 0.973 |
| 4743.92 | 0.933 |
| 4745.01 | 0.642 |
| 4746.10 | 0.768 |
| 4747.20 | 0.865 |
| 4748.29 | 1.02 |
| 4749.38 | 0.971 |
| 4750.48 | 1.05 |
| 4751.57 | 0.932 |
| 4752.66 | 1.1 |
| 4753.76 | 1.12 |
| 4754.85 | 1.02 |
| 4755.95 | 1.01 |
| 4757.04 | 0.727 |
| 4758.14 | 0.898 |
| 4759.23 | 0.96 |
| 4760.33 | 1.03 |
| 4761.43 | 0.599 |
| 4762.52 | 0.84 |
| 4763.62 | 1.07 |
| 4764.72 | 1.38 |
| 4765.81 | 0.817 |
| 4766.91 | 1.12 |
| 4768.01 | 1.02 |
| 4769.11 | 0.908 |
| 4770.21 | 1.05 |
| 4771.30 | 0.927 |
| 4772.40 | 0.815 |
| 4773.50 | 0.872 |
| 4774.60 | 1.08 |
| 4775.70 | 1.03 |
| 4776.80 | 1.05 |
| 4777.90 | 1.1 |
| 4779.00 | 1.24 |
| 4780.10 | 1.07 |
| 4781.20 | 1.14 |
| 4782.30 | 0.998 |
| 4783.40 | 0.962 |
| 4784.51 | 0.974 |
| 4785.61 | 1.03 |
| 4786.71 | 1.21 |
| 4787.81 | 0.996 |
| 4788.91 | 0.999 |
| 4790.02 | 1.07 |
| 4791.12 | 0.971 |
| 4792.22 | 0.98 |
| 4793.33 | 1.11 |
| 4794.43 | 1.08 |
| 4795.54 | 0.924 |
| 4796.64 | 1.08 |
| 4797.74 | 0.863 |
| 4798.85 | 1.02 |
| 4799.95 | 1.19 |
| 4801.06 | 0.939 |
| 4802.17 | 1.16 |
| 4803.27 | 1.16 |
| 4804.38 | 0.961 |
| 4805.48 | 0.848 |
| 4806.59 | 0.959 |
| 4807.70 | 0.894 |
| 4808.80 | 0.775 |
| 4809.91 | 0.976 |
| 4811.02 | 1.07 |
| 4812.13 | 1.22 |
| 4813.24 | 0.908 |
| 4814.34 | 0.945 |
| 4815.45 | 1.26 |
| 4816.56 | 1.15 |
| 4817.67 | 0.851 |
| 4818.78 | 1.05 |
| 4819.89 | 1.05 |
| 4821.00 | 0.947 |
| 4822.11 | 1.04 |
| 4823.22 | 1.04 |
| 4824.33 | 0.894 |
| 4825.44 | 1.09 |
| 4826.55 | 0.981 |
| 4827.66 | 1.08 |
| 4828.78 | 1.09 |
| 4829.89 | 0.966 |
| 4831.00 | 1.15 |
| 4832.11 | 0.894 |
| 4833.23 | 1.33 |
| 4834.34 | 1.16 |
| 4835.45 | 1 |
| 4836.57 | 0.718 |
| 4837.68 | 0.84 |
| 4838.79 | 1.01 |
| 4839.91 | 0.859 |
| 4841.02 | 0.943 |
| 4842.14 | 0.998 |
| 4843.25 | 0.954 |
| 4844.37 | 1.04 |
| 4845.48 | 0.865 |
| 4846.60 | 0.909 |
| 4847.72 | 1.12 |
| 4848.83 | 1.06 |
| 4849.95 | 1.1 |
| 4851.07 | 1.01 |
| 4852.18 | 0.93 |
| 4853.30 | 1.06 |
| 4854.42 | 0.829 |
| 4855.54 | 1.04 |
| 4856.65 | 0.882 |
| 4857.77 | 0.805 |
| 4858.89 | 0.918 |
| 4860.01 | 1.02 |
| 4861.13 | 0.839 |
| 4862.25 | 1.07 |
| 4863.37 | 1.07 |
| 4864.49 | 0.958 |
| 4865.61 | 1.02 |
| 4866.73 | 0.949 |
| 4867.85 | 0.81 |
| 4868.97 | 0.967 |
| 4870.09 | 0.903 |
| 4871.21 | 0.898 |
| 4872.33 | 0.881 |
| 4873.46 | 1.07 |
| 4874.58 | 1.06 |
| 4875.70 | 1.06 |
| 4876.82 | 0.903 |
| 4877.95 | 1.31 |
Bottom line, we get 1.16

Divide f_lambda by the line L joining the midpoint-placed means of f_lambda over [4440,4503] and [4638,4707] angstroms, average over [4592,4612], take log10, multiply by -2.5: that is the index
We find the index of -0.073 mag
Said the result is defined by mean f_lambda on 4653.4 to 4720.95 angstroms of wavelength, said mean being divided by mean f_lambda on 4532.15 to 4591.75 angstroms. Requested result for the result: 1.08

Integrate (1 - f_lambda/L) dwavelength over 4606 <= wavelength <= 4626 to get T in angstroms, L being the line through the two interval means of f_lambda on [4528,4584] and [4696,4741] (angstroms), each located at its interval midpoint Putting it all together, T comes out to -2.1 angstroms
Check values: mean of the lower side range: 0.874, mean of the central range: 1.02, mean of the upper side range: 0.997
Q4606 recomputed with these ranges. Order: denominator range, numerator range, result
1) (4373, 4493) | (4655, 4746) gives 1.18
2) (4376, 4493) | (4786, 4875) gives 1.21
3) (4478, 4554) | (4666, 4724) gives 1.10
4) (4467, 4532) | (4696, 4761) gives 1.11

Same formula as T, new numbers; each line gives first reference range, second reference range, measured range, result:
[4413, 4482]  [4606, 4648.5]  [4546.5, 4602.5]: 1.50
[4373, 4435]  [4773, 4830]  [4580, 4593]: -0.32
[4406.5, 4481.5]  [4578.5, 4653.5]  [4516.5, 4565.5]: 1.25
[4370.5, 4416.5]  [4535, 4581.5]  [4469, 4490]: -0.66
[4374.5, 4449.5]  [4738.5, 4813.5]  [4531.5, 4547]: 0.63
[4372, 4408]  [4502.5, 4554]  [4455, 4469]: -0.90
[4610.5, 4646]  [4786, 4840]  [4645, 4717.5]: 3.10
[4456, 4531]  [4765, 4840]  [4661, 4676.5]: 1.04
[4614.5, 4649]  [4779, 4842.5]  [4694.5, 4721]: 0.94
